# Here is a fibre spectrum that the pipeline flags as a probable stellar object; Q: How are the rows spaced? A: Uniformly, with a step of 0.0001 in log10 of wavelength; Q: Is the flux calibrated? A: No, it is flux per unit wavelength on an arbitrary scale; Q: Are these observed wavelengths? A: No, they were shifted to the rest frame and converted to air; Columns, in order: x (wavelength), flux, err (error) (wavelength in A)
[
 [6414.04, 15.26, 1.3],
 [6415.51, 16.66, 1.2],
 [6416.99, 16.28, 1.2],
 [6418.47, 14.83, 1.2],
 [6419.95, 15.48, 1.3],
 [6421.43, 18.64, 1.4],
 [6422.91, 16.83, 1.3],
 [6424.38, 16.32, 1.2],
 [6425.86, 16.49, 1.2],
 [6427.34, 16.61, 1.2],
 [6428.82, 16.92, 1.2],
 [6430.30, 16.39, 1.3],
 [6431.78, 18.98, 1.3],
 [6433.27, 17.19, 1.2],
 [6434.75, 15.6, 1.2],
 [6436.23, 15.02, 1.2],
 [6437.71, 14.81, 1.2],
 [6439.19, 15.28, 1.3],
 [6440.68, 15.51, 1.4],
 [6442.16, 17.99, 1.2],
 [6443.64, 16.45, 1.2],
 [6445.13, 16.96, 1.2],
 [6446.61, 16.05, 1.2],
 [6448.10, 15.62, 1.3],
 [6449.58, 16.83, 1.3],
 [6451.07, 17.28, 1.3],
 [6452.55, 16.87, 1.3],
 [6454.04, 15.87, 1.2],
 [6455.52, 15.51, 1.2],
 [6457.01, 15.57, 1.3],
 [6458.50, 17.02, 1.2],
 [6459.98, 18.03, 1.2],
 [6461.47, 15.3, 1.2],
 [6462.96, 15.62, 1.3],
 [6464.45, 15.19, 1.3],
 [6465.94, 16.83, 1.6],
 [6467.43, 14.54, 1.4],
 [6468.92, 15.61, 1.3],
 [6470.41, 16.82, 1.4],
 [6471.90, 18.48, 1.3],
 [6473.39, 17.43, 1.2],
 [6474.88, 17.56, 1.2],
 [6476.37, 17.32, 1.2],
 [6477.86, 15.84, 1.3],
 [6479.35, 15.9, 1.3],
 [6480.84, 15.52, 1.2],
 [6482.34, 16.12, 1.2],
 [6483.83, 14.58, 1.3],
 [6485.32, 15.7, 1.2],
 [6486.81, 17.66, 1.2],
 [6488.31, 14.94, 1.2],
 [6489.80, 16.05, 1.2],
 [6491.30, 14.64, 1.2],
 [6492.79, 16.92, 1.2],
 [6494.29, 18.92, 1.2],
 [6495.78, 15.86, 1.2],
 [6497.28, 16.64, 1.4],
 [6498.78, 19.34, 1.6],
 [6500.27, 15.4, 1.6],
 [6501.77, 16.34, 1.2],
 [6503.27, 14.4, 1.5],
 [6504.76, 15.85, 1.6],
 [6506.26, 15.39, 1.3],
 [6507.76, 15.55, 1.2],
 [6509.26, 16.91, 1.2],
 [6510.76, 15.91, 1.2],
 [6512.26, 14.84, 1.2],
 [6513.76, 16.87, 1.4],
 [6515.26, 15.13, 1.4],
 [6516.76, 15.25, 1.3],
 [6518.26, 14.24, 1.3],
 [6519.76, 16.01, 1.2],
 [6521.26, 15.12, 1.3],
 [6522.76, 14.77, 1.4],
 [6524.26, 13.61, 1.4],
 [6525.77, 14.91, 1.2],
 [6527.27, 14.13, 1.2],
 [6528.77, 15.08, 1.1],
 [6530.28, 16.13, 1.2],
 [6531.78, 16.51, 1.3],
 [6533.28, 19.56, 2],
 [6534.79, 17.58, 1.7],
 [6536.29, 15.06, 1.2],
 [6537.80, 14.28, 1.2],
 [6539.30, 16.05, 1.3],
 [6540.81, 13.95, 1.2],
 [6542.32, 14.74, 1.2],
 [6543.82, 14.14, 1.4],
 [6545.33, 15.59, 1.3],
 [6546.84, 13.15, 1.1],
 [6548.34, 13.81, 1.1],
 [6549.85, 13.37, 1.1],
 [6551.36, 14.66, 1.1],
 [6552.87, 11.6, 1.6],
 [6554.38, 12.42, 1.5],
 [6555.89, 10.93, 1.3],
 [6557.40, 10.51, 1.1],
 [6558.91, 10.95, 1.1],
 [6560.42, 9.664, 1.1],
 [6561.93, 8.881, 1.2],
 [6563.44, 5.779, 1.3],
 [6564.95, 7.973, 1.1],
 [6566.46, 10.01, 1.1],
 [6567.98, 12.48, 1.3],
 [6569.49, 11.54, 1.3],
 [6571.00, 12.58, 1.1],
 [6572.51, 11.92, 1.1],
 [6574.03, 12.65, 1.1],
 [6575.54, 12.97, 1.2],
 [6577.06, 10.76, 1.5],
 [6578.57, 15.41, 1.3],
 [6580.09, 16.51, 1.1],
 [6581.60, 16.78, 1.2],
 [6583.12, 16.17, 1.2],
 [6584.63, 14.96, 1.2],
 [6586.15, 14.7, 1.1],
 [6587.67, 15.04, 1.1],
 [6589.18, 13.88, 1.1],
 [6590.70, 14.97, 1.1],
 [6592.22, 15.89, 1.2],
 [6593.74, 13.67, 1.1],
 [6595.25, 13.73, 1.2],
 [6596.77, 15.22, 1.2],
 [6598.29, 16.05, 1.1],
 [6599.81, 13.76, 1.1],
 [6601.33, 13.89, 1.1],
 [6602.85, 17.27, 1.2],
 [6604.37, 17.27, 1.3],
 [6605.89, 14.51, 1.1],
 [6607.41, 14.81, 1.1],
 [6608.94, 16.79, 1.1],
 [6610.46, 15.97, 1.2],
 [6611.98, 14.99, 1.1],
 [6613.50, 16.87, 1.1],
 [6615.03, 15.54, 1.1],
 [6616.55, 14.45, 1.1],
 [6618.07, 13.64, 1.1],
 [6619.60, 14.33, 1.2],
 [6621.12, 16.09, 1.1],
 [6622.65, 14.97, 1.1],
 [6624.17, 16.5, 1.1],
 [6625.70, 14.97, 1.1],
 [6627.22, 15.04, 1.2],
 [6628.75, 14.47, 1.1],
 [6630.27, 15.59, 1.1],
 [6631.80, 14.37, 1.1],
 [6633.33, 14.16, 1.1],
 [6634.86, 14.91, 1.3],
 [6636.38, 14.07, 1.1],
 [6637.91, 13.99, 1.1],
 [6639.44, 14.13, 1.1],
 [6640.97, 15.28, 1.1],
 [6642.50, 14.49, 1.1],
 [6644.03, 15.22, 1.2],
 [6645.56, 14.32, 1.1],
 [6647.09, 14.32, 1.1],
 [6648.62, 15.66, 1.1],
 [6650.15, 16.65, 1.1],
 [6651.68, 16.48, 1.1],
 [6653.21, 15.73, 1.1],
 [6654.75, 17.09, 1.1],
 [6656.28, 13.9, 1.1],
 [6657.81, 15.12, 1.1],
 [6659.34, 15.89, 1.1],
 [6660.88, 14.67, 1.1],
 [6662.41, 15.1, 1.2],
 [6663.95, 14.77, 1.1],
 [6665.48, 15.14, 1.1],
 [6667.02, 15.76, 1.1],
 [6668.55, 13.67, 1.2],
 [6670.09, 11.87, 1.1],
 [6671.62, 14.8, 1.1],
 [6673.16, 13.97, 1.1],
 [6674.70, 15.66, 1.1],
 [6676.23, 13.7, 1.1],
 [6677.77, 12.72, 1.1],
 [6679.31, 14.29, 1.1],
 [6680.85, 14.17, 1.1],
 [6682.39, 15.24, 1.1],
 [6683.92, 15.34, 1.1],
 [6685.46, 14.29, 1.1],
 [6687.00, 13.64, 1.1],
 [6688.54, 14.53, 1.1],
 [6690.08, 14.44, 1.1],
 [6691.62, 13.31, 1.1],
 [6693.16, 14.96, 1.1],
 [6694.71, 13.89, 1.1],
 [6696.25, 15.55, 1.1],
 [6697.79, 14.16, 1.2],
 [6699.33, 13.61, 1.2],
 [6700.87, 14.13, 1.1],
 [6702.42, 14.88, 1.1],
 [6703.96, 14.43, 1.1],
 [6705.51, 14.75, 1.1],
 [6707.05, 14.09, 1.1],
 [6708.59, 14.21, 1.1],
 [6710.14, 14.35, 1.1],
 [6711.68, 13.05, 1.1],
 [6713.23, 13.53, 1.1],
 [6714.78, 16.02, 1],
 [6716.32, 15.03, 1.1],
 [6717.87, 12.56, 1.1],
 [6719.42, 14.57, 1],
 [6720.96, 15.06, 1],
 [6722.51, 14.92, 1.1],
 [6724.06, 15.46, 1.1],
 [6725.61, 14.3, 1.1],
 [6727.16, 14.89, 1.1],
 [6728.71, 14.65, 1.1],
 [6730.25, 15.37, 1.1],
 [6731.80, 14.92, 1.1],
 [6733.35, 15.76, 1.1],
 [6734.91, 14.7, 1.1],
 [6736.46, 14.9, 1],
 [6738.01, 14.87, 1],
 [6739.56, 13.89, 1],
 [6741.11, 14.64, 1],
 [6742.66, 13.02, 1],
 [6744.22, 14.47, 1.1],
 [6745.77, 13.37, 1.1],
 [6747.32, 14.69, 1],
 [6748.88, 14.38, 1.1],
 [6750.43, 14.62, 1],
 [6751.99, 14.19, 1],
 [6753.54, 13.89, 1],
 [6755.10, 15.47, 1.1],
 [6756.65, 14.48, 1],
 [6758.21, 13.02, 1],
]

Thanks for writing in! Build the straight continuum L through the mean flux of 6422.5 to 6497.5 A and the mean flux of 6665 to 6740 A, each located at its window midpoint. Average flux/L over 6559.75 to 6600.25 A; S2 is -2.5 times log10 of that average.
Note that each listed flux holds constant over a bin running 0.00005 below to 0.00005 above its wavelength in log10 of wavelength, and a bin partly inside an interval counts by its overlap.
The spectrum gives 0.174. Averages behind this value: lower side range 16.3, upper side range 14.4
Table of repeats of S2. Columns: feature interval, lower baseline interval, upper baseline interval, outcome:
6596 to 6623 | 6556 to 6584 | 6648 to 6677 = -0.16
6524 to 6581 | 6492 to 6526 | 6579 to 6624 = 0.18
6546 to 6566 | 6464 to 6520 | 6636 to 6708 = 0.37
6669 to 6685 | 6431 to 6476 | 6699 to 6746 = 0.05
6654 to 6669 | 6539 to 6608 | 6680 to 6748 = -0.08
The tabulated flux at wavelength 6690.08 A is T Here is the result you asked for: 14.44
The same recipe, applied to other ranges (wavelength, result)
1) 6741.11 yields 14.64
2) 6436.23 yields 15.02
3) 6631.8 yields 14.37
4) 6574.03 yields 12.65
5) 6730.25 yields 15.37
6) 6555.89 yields 10.93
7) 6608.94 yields 16.79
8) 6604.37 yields 17.27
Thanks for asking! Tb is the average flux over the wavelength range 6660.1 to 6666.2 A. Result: 14.9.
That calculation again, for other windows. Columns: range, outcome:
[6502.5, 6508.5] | 15.3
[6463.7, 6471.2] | 15.8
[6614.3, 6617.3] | 15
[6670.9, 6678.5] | 14.2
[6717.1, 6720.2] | 13.6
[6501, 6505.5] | 15.5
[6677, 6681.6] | 13.7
